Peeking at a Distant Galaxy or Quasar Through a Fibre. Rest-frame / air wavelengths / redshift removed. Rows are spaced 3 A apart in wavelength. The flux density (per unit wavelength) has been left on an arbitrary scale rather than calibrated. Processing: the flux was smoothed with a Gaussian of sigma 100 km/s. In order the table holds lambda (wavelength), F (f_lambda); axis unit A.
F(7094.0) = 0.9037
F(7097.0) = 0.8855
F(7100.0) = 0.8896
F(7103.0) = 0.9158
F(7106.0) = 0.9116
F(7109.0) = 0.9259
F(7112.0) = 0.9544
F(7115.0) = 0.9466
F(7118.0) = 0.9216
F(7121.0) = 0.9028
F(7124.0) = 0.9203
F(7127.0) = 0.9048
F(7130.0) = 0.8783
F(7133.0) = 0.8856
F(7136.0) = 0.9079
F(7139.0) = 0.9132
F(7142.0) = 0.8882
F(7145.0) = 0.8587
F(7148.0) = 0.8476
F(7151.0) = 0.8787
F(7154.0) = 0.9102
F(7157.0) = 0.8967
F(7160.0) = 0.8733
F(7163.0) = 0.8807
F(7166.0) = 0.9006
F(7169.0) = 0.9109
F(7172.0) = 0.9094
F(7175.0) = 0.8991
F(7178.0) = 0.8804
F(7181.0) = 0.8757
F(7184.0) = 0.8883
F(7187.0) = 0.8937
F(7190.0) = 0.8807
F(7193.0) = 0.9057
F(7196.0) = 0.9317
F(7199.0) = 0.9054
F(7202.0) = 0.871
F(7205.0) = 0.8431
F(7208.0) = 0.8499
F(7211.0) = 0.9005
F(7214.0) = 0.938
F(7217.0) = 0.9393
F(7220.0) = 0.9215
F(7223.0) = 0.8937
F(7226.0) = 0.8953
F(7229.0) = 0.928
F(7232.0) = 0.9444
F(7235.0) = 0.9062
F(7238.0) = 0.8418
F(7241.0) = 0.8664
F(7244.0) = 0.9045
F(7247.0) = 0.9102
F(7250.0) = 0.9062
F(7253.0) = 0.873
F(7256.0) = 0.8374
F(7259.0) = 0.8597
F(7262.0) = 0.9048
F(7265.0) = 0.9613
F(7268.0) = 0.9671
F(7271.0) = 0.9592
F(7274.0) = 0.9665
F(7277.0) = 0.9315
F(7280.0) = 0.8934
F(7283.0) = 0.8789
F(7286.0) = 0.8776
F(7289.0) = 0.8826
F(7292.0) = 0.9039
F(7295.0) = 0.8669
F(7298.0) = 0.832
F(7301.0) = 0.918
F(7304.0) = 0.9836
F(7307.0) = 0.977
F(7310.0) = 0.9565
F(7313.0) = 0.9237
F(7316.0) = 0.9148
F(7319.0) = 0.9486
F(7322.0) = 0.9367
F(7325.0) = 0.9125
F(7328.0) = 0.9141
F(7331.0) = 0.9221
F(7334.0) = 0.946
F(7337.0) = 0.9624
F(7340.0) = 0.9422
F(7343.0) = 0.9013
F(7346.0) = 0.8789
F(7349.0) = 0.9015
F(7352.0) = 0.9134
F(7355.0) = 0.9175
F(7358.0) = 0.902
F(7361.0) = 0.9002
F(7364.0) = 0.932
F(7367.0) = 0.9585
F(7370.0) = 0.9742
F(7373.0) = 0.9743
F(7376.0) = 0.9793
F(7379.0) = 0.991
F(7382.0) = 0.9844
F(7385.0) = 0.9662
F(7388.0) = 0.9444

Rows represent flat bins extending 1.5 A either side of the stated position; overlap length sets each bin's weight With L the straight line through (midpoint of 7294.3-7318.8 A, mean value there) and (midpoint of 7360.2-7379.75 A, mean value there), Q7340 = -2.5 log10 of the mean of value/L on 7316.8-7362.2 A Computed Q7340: 0.03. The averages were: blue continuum 0.925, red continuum 0.959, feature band 0.92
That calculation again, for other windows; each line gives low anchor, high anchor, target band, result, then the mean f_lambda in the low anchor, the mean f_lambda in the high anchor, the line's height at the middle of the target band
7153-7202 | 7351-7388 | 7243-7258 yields 0.04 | 0.895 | 0.95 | 0.916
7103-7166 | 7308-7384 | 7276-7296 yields 0.04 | 0.901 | 0.936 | 0.926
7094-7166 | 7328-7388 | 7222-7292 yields 0.02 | 0.9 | 0.939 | 0.922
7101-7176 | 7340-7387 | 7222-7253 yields 0.02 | 0.902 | 0.939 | 0.918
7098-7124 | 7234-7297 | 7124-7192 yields 0.03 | 0.92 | 0.899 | 0.914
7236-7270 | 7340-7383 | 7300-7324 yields -0.03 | 0.895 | 0.936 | 0.917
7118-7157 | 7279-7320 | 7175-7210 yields 0.02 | 0.893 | 0.911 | 0.899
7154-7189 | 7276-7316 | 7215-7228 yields -0.02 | 0.892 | 0.91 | 0.899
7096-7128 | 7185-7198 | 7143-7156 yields 0.04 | 0.917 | 0.902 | 0.91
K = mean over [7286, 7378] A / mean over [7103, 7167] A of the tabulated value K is 1.03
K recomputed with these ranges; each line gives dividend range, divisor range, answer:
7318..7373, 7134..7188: 1.04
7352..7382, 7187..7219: 1.06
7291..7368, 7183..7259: 1.03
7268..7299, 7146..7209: 1.02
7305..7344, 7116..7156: 1.05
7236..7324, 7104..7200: 1.01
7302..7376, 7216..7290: 1.03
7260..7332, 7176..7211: 1.04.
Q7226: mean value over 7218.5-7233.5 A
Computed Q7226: 0.917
